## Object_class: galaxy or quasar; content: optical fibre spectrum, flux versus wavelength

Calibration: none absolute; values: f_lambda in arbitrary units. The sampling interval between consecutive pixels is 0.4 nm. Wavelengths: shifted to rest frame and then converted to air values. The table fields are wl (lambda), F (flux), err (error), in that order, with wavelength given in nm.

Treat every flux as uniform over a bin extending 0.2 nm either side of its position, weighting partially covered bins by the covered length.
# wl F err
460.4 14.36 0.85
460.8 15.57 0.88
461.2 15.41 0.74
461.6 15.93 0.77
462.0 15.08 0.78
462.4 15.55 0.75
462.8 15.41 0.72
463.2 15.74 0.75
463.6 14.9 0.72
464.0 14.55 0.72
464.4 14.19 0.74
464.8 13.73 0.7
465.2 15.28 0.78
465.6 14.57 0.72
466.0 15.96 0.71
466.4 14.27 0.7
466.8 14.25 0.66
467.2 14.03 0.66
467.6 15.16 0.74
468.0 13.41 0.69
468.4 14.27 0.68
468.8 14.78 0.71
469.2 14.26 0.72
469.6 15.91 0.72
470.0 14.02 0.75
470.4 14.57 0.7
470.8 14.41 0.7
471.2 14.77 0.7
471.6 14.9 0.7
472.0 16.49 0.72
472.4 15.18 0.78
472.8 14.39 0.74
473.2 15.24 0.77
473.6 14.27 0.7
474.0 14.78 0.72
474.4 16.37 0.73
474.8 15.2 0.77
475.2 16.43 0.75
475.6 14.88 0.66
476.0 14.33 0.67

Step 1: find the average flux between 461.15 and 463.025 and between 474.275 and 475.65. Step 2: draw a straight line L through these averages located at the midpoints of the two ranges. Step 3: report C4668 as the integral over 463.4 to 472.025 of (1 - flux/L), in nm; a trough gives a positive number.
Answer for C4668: 0.543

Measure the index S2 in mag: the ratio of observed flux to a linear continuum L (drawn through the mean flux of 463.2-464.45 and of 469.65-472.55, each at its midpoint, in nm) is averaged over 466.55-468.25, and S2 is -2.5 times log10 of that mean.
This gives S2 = 0.05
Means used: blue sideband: 14.8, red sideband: 15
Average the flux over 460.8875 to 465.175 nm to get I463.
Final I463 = 15.1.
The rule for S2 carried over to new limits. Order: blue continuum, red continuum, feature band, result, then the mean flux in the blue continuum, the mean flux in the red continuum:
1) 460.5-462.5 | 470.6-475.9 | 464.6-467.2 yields 0.052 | 15.4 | 15.2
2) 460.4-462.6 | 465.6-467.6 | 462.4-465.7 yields 0.014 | 15.4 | 14.7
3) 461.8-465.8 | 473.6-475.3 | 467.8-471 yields 0.055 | 14.9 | 15.5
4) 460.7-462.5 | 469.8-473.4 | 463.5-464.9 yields 0.073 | 15.5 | 14.9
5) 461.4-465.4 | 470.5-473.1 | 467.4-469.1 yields 0.046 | 15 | 15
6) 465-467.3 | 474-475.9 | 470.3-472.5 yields 0.012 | 14.8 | 15.5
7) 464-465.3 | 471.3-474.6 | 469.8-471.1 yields 0.042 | 14.4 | 15.2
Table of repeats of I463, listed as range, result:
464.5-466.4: 14.8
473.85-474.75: 15.6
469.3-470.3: 14.9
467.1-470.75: 14.5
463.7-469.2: 14.5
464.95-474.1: 14.7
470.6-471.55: 14.6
